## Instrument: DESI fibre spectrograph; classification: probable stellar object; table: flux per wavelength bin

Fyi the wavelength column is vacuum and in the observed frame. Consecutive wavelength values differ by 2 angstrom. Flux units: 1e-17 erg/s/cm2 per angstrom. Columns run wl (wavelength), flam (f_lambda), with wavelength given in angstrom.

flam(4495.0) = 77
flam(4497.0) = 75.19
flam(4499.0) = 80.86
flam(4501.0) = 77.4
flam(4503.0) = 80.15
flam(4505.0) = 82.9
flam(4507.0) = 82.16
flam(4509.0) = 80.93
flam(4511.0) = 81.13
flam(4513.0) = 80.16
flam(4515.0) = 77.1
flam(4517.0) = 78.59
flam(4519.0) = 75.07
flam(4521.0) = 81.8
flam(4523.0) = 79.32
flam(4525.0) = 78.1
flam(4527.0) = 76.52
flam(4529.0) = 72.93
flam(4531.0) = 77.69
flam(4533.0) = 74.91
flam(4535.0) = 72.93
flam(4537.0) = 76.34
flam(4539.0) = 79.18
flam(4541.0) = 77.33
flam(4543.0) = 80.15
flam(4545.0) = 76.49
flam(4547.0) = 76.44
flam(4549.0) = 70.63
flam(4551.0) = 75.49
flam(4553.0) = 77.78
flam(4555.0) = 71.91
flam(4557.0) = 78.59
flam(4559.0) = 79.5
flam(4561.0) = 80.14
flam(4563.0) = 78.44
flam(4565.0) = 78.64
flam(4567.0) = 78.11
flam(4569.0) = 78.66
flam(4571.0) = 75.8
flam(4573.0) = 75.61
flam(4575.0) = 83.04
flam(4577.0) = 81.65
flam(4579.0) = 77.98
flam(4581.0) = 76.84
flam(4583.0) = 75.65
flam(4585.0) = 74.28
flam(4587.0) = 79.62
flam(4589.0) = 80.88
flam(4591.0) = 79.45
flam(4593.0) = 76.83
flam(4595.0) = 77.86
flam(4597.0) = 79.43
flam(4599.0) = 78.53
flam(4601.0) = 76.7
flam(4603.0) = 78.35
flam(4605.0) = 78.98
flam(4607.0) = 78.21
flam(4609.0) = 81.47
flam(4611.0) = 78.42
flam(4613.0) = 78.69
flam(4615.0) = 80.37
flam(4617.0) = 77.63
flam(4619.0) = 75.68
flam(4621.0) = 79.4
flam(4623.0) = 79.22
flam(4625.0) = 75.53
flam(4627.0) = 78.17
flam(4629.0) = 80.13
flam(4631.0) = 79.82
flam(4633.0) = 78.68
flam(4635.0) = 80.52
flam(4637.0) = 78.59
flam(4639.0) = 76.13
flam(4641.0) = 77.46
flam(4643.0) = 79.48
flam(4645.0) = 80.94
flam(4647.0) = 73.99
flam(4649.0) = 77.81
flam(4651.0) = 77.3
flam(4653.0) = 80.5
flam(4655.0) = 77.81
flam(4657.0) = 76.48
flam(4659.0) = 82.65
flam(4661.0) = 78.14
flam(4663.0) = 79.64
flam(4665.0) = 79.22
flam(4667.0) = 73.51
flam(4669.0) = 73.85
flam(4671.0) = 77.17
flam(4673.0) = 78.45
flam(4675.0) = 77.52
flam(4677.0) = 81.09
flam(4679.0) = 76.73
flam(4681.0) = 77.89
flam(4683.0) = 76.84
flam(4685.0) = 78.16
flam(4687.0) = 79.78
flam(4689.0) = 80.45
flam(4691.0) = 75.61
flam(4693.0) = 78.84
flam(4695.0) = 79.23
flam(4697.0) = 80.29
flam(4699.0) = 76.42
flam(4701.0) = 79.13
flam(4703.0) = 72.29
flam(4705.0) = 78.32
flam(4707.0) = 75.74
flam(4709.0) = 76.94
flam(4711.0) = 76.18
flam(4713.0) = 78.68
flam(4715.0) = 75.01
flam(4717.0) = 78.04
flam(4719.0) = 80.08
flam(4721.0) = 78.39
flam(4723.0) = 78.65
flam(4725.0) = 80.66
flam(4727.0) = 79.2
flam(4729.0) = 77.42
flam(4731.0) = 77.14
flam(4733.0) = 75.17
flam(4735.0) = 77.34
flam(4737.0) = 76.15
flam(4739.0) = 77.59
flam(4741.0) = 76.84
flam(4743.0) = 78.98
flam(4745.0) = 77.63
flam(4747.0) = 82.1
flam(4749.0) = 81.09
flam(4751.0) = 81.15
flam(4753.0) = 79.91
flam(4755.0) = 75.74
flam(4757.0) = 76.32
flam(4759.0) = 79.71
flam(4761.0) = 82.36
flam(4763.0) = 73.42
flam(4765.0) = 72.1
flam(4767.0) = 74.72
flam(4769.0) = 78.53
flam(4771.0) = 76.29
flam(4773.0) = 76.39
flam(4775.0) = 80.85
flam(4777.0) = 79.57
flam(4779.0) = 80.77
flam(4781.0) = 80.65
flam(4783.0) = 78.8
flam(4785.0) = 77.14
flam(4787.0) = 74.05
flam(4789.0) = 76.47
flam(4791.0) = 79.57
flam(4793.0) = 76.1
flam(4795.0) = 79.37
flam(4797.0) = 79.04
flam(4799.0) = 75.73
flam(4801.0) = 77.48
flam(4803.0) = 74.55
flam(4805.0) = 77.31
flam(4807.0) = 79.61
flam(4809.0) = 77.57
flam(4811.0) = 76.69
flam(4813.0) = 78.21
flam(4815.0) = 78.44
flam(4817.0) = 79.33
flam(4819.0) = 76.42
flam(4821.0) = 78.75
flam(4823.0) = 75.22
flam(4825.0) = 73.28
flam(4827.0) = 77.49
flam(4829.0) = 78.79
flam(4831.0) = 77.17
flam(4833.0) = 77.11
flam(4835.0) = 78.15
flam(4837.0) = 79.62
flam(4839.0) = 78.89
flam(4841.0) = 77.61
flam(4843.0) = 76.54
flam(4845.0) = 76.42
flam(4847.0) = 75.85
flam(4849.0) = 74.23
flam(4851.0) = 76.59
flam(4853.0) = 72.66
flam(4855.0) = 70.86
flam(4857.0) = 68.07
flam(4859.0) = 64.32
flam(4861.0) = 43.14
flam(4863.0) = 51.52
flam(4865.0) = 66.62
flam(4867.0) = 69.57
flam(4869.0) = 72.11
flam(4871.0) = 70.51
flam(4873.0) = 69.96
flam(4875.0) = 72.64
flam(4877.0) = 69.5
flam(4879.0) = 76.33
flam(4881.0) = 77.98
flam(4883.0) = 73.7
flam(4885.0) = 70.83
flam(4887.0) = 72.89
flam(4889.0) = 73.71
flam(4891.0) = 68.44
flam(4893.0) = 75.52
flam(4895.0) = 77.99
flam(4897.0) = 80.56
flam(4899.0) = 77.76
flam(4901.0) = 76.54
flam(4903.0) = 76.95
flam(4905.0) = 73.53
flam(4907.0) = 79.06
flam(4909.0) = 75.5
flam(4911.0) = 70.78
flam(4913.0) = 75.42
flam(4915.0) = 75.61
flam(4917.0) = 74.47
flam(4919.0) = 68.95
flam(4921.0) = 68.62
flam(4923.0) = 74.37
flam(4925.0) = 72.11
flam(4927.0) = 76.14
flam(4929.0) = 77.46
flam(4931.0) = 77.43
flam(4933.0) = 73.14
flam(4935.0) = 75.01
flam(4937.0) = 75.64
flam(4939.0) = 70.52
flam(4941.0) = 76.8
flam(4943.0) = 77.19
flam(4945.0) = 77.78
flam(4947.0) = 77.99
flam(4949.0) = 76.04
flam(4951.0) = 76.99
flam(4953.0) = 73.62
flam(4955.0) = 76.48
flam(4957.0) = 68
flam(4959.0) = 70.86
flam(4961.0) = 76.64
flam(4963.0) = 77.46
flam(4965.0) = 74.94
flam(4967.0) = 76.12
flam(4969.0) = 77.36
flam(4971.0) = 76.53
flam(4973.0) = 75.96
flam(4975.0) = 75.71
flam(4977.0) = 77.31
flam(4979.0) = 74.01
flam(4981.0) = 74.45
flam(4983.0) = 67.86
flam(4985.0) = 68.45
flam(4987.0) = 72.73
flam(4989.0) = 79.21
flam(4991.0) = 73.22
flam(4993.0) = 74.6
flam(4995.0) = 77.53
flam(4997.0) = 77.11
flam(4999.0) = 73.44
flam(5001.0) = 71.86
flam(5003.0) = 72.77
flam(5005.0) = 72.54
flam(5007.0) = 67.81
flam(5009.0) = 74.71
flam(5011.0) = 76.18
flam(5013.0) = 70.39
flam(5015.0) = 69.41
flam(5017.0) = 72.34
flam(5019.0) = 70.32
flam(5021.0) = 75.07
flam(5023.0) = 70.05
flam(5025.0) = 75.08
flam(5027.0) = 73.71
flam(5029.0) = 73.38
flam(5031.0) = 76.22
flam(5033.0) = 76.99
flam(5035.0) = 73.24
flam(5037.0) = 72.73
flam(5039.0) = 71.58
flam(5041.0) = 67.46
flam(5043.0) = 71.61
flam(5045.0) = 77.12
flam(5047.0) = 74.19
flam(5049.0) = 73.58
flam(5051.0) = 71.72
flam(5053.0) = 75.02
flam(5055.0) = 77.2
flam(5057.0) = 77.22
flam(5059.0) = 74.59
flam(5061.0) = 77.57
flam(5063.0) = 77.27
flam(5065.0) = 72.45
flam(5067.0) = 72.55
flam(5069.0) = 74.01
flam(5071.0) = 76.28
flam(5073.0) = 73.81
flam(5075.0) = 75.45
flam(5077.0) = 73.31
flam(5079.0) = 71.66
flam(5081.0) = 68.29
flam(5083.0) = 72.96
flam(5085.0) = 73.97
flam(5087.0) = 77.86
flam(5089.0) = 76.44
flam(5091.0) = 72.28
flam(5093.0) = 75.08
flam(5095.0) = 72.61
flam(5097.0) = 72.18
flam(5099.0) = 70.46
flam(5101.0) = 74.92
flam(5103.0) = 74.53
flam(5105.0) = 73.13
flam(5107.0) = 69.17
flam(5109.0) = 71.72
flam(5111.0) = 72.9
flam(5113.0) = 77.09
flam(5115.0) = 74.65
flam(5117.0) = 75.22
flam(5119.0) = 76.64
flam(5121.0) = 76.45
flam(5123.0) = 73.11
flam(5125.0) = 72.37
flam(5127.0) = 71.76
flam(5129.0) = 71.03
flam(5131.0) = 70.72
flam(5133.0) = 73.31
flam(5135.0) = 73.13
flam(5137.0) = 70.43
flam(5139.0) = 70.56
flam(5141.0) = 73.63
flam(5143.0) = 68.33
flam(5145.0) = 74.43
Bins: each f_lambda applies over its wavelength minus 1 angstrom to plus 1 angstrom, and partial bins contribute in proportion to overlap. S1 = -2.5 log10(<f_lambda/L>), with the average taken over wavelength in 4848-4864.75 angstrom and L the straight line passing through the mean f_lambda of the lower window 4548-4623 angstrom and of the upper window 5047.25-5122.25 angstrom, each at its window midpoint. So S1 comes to 0.16 mag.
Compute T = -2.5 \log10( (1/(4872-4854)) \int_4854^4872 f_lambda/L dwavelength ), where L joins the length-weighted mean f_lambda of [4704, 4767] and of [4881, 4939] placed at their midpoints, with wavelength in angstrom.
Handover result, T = 0.18 mag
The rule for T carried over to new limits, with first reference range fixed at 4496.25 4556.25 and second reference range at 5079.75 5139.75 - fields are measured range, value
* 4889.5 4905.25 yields -0.02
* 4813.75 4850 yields -0.03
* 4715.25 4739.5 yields -0.03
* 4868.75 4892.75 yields 0.04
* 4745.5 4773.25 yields -0.03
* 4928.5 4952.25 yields -0.02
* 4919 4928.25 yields 0.03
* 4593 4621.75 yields -0.02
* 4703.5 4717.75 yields -0.01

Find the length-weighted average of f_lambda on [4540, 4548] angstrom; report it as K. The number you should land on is 77.6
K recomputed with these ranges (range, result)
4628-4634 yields 79.5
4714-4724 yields 78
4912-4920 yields 73.6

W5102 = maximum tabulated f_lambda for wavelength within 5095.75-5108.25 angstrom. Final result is 74.92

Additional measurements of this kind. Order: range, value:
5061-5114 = 77.86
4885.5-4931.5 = 80.56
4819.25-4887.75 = 79.62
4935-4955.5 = 77.99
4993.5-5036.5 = 77.53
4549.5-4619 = 83.04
